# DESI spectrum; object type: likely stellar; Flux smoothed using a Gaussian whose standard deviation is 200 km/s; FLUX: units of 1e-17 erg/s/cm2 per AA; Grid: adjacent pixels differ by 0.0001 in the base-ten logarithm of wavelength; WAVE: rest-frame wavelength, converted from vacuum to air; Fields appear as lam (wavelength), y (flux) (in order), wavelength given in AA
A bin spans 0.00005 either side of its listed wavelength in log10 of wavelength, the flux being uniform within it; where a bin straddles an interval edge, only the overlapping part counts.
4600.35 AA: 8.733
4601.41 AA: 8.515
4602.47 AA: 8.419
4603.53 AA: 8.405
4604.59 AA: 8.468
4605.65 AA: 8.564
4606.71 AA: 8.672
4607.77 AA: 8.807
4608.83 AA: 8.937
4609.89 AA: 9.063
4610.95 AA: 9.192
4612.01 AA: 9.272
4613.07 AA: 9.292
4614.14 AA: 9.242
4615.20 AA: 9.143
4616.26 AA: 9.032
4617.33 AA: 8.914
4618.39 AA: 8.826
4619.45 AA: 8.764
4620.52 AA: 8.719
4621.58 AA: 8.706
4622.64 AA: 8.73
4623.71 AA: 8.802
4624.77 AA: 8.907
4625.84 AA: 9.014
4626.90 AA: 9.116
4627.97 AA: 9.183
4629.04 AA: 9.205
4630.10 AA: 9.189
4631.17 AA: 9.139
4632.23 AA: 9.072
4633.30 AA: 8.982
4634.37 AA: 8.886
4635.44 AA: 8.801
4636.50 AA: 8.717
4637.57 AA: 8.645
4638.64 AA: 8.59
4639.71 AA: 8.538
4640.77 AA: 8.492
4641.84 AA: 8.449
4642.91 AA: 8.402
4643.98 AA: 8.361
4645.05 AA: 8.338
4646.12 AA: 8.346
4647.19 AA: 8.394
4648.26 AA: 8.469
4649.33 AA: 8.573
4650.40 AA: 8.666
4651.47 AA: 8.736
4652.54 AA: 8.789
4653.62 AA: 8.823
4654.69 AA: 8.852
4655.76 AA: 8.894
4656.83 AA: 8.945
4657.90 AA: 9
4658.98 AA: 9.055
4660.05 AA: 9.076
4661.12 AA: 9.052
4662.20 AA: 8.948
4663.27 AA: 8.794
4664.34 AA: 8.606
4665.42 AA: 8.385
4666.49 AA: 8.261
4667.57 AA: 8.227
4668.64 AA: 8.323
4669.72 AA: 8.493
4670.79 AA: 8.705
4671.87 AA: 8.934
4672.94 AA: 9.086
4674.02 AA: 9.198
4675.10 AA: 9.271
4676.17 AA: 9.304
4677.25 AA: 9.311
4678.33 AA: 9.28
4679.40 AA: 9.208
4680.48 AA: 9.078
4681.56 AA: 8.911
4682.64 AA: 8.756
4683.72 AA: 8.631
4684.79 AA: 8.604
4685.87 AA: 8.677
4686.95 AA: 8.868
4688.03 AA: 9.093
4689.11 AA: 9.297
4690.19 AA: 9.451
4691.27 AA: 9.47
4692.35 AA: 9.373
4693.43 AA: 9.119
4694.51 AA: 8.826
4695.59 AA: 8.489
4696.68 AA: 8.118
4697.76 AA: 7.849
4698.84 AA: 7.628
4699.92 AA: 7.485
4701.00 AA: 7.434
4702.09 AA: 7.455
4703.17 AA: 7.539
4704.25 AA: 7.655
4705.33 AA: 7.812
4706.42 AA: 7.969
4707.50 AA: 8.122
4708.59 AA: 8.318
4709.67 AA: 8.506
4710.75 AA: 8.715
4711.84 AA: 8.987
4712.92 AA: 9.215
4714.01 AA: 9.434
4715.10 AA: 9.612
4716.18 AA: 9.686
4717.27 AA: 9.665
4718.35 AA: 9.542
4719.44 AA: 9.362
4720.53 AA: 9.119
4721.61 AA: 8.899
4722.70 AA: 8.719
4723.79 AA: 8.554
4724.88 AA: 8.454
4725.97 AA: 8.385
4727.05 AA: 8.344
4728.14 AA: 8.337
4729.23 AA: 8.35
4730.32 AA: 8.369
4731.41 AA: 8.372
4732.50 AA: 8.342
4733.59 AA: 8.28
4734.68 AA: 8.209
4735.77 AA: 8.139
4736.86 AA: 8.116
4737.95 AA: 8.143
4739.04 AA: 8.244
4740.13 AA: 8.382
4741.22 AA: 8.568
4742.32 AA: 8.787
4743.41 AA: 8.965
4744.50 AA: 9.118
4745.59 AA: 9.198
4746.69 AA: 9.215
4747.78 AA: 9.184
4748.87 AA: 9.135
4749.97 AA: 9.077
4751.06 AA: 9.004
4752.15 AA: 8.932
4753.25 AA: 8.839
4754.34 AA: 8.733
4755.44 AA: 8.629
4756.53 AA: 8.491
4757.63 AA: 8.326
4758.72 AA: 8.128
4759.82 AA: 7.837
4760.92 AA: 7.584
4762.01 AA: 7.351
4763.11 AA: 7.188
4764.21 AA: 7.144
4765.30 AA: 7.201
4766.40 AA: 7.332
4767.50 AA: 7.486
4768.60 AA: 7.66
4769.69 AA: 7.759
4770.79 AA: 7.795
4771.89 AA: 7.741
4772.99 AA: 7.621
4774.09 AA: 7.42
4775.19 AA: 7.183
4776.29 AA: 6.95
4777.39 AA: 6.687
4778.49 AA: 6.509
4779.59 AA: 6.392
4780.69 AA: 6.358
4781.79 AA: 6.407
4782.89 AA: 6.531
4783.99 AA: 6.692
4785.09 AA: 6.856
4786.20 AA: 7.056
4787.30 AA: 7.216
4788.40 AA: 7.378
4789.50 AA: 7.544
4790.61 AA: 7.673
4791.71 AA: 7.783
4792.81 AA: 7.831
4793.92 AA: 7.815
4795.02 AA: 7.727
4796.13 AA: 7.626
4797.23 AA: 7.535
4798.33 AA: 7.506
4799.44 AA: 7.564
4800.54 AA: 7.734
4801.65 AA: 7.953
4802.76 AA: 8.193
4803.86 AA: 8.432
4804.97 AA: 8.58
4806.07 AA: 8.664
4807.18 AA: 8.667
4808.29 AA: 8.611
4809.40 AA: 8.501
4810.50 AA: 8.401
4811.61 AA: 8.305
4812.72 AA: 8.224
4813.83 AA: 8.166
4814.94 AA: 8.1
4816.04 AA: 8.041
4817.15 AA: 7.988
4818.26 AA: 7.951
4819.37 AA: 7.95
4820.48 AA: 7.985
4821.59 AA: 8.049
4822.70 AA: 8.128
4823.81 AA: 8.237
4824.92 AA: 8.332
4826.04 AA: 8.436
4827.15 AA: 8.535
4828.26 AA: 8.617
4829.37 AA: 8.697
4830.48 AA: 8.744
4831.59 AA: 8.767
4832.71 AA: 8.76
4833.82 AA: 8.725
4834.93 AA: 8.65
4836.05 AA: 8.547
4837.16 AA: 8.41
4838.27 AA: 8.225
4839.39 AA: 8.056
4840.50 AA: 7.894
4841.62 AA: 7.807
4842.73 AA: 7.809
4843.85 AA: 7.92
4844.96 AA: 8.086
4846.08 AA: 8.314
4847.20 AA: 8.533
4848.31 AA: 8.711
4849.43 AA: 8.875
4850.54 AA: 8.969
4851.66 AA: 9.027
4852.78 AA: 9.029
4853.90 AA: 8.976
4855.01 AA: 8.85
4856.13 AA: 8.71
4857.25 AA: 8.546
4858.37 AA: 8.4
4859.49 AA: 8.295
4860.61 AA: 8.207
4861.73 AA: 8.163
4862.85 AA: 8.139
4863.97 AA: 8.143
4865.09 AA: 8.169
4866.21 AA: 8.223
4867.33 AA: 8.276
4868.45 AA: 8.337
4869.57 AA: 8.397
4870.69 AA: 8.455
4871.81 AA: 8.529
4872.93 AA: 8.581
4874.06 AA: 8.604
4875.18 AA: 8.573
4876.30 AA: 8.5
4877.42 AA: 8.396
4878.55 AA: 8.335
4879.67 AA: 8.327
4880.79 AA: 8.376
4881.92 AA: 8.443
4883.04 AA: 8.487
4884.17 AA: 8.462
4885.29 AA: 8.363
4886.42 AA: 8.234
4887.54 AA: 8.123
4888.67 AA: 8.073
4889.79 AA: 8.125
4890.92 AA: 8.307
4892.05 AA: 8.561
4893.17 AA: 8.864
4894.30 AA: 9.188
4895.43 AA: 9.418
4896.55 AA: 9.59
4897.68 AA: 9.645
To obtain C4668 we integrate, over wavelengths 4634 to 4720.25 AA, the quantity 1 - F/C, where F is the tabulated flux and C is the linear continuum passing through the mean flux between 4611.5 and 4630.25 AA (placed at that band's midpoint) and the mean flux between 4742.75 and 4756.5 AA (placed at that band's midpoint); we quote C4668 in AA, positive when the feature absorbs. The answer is 2.7 AA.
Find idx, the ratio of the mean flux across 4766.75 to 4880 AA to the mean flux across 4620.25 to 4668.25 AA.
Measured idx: 0.9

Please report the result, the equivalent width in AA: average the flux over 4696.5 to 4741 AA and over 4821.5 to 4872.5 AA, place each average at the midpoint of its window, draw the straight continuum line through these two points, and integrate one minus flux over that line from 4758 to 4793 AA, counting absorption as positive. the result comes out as 4.89 AA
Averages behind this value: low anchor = 8.44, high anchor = 8.43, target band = 7.26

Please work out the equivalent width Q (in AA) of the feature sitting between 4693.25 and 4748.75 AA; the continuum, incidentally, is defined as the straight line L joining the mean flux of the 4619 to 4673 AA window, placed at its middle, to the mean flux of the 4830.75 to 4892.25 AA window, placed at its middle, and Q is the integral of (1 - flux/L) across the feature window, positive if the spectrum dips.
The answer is 0.6 AA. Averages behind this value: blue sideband 8.75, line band 8.54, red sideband 8.41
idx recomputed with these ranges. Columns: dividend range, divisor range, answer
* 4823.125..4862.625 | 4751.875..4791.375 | 1.14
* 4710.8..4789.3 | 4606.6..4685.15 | 0.92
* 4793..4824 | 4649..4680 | 0.91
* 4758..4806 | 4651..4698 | 0.84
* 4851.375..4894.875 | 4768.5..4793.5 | 1.18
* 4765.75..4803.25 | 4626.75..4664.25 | 0.84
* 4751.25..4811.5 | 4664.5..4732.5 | 0.88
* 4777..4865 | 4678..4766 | 0.94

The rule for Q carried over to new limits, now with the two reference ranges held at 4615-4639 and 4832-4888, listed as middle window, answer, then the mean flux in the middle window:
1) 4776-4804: 4.2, 7.29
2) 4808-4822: 0.6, 8.17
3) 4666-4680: -0.1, 8.9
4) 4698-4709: 1.3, 7.74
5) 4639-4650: 0.5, 8.44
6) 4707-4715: -0.1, 8.8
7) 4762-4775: 1.7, 7.47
